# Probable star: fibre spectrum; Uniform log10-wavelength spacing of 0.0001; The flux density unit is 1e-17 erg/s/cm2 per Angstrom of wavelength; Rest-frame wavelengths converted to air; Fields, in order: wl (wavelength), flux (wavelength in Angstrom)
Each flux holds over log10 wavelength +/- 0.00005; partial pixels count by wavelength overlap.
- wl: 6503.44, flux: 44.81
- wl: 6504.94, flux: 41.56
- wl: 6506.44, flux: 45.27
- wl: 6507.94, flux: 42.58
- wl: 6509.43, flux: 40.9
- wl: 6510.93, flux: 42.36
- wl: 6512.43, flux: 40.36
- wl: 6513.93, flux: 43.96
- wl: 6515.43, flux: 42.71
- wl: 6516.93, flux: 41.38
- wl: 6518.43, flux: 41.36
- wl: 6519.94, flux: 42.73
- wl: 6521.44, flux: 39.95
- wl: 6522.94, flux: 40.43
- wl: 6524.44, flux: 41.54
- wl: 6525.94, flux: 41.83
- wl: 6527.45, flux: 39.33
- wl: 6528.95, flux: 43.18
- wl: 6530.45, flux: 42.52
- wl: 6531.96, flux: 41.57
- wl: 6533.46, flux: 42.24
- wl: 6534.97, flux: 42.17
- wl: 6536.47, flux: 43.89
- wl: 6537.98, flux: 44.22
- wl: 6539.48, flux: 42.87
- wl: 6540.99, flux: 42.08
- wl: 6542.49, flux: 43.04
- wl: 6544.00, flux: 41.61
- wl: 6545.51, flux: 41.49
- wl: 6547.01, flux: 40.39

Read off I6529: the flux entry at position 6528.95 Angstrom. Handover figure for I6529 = 43.18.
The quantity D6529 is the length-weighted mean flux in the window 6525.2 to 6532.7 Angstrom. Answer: 41.6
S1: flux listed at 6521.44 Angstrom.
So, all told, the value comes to 39.95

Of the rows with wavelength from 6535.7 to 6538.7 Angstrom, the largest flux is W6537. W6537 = 44.22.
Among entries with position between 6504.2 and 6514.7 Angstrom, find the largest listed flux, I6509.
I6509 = 45.27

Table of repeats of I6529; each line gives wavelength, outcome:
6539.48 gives 42.87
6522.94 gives 40.43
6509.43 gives 40.9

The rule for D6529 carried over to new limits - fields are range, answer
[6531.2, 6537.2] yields 42.4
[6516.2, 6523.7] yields 41.2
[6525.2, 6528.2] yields 40.5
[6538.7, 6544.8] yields 42.4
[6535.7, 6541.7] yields 43.3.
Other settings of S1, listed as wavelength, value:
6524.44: 41.54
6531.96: 41.57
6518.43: 41.36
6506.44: 45.27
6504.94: 41.56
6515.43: 42.71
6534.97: 42.17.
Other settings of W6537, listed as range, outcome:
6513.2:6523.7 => 43.96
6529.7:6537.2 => 43.89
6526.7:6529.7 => 43.18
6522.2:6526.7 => 41.83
